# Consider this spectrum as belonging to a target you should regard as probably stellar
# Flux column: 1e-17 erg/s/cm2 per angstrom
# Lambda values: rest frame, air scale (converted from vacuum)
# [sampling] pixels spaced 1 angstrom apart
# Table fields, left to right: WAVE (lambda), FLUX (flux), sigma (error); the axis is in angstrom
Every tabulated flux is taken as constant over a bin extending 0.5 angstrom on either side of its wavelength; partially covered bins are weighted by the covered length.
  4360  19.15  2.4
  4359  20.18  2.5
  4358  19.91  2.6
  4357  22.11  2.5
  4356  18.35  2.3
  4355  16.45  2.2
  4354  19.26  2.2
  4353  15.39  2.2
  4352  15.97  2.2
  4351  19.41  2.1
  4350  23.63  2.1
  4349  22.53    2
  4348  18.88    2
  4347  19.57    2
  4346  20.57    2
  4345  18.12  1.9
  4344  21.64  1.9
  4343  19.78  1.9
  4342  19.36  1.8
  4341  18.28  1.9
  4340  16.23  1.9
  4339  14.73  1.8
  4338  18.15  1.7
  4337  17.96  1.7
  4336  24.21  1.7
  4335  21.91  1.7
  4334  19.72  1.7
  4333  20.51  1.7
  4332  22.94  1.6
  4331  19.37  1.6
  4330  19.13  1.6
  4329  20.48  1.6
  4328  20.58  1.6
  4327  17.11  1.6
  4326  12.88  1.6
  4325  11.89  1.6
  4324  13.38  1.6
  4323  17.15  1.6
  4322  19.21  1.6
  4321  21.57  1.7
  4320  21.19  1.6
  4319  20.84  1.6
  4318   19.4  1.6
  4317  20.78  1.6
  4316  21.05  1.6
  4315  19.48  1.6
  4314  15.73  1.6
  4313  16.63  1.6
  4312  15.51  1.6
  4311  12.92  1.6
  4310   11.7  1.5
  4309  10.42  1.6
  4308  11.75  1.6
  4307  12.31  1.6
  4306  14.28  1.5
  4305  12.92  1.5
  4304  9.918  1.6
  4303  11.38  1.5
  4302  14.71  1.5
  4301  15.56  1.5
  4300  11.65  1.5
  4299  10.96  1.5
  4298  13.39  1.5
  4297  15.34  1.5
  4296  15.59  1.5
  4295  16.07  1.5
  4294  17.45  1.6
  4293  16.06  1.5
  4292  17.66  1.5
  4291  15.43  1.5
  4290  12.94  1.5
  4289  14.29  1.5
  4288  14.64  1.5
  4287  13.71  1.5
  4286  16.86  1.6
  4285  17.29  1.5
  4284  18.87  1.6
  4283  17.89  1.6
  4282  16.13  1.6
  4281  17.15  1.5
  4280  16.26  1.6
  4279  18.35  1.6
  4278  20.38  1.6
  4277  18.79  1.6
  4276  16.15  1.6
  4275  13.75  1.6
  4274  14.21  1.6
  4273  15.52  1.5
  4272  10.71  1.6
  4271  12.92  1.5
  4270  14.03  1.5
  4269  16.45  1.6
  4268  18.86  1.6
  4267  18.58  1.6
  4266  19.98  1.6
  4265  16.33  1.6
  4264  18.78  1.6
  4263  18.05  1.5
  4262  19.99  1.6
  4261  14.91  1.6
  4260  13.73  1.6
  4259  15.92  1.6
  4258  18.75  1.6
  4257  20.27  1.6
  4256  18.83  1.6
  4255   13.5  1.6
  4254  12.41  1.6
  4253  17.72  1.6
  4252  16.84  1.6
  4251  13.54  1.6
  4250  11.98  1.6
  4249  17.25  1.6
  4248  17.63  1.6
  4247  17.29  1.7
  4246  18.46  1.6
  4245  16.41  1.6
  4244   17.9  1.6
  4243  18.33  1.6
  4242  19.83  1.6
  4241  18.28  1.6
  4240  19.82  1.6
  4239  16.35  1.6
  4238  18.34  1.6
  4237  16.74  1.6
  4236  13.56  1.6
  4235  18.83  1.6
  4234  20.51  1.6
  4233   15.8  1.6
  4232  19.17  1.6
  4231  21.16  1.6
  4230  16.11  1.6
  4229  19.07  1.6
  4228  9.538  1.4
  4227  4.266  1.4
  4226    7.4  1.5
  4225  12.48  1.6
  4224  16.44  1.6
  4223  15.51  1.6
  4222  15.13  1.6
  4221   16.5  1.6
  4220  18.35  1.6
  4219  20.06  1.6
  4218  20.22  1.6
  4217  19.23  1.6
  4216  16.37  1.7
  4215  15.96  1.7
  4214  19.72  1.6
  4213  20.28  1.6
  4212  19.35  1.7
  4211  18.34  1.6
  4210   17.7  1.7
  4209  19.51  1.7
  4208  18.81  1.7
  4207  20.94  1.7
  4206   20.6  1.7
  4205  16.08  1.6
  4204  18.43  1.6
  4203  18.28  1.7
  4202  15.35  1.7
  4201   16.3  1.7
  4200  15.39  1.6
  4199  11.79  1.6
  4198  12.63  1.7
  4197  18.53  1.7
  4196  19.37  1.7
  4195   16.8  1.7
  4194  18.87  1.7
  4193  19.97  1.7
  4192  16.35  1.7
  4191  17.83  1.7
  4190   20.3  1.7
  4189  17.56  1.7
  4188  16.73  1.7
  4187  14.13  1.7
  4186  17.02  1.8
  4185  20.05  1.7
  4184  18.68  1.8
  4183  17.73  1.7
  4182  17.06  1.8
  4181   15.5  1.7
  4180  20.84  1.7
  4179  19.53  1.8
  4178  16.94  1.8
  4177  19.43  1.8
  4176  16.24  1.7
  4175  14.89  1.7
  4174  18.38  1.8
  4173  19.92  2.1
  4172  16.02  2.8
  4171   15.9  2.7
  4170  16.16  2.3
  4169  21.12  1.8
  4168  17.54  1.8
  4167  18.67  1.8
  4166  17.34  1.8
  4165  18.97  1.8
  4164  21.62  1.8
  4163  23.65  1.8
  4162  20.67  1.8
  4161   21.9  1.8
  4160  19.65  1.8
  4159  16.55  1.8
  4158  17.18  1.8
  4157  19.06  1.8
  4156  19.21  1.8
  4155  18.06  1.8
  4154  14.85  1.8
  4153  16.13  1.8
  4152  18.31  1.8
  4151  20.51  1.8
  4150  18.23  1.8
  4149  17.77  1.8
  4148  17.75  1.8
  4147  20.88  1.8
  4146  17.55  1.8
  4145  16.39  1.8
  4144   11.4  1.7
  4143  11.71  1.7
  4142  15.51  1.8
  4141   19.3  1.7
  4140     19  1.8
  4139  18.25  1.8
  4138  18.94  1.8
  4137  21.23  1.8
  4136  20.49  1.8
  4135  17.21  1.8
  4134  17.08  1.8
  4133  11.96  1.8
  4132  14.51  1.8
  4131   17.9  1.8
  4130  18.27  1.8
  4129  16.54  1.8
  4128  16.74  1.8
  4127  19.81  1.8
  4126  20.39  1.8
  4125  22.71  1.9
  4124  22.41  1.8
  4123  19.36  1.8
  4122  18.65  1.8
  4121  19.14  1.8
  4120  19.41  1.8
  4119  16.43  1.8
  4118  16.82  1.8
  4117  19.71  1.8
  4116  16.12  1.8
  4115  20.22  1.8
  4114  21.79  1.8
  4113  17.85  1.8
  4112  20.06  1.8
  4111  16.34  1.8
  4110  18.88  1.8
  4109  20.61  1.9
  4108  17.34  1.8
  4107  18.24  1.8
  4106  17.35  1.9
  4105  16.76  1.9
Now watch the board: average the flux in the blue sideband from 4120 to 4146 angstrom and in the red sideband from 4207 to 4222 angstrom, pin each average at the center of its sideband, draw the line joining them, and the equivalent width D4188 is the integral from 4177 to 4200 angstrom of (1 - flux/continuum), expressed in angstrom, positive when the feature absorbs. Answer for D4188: 1.1 angstrom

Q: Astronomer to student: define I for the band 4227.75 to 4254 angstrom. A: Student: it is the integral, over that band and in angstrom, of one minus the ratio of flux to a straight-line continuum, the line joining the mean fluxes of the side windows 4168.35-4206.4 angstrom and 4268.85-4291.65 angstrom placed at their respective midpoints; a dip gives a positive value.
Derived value -1.1 angstrom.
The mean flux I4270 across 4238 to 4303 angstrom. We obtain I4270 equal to 16.3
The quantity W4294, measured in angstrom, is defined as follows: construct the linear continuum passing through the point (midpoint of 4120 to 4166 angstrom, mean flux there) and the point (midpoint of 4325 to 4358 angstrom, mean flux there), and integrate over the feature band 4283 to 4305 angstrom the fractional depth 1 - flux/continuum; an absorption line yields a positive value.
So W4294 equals 4.8 angstrom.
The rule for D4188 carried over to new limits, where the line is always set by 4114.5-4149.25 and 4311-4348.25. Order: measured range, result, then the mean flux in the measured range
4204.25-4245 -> 2.43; 17.2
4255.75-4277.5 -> 2.22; 16.6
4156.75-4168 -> -0.89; 19.5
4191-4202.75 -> 1.04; 16.6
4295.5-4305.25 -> 2.86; 13.1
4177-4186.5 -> -0.04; 18.2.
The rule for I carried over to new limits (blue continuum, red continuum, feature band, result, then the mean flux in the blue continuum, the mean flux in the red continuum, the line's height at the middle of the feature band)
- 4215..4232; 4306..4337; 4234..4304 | 1.2 angstrom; 15.6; 17.7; 16.6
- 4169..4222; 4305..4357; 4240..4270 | 1.3 angstrom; 17.8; 18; 17.9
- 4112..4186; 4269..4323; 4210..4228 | 1.0 angstrom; 18.2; 15.7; 17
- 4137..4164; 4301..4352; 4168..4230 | 3.1 angstrom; 18.1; 17.6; 18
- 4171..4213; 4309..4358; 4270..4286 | 1.7 angstrom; 17.7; 18.5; 18.2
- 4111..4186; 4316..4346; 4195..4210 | 0.9 angstrom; 18.2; 19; 18.4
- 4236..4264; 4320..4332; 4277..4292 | 0.7 angstrom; 17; 17.9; 17.4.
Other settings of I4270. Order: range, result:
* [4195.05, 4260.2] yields 16.9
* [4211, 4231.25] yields 16.1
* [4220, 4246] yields 16.2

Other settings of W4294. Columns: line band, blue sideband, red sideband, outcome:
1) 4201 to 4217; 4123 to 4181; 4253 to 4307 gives -1.2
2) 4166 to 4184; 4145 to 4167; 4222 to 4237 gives 0.0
